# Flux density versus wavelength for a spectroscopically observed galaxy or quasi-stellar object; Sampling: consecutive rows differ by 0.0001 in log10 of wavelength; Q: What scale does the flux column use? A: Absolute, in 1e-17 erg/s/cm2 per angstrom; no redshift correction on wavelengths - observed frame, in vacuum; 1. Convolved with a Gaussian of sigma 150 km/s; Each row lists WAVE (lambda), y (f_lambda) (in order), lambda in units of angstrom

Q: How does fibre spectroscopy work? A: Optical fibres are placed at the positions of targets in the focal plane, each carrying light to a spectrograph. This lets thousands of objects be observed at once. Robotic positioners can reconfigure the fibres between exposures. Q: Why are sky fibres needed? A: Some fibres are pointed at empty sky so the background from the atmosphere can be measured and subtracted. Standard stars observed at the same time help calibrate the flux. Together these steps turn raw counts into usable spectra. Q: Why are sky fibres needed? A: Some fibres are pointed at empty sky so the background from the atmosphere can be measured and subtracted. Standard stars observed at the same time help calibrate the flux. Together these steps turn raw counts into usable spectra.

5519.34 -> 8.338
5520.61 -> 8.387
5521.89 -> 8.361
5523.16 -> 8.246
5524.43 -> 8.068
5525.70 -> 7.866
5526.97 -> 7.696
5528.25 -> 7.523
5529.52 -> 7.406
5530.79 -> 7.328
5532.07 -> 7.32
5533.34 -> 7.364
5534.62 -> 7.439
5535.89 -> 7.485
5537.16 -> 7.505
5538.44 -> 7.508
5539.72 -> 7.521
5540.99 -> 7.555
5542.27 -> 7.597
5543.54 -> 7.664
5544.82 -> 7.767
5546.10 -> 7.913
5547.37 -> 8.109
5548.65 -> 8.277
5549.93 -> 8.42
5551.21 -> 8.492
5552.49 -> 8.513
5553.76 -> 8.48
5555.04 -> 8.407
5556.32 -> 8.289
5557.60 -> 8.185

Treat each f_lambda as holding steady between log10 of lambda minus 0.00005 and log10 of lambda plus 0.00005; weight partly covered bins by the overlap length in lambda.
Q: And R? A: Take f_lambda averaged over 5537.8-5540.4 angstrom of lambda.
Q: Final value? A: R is 7.51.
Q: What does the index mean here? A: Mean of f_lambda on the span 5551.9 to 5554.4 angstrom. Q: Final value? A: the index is 8.52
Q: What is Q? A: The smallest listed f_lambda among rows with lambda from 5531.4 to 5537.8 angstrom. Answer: 7.32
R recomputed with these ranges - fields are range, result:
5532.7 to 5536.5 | 7.43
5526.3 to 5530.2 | 7.55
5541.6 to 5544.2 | 7.63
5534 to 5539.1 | 7.48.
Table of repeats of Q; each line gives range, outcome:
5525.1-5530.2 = 7.406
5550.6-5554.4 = 8.48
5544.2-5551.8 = 7.767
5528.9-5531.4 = 7.328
